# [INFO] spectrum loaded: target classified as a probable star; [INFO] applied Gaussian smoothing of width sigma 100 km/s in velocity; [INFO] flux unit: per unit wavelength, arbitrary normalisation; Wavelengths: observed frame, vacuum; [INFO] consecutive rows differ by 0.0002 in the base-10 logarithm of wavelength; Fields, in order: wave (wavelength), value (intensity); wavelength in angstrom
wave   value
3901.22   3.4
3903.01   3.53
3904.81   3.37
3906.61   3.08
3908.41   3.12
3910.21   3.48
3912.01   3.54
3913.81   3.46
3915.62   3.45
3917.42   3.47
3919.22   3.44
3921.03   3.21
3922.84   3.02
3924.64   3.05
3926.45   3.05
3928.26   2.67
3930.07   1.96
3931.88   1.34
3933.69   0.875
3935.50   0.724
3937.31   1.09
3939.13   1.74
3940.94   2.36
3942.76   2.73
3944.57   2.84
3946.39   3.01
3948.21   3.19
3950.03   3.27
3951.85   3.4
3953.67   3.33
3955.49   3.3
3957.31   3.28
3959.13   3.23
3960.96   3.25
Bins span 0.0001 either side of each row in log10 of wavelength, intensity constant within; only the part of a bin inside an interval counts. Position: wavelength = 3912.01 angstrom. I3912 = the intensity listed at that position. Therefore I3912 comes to 3.54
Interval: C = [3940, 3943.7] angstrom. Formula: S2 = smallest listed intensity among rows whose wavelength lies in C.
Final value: 2.36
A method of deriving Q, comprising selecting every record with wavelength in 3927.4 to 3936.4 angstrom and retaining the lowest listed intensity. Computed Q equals 0.724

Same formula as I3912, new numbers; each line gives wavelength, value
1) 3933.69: 0.875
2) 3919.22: 3.44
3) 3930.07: 1.96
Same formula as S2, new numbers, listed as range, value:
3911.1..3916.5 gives 3.45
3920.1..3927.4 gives 3.02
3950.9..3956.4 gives 3.3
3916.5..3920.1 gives 3.44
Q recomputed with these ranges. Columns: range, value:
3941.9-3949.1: 2.73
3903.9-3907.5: 3.08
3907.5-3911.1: 3.12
